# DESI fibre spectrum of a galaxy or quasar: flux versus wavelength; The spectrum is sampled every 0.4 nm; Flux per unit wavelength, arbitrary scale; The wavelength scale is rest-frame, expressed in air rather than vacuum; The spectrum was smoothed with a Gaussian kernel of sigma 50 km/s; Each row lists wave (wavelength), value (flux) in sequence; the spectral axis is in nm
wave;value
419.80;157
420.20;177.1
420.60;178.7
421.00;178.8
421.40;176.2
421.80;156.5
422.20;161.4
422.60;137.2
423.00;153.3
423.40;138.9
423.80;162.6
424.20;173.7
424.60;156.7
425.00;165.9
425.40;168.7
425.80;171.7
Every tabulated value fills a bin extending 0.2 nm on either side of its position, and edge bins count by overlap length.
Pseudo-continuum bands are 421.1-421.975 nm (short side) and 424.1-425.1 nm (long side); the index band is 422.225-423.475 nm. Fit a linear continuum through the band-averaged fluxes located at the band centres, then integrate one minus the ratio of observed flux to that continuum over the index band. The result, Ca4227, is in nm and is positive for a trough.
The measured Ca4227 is 0.15 nm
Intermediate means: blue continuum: 168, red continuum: 165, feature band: 146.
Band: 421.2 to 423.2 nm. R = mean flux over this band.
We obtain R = 157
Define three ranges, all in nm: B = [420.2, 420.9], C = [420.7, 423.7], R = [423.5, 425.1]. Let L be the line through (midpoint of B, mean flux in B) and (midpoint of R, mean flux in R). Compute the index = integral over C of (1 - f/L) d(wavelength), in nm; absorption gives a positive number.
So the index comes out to 0.23 nm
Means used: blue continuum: 178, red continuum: 163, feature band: 158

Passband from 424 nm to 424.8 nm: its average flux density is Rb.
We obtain 165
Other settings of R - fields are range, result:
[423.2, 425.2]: 160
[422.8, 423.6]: 146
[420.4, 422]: 173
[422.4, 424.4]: 153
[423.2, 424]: 151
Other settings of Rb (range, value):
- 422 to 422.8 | 149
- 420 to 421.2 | 178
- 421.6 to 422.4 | 159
